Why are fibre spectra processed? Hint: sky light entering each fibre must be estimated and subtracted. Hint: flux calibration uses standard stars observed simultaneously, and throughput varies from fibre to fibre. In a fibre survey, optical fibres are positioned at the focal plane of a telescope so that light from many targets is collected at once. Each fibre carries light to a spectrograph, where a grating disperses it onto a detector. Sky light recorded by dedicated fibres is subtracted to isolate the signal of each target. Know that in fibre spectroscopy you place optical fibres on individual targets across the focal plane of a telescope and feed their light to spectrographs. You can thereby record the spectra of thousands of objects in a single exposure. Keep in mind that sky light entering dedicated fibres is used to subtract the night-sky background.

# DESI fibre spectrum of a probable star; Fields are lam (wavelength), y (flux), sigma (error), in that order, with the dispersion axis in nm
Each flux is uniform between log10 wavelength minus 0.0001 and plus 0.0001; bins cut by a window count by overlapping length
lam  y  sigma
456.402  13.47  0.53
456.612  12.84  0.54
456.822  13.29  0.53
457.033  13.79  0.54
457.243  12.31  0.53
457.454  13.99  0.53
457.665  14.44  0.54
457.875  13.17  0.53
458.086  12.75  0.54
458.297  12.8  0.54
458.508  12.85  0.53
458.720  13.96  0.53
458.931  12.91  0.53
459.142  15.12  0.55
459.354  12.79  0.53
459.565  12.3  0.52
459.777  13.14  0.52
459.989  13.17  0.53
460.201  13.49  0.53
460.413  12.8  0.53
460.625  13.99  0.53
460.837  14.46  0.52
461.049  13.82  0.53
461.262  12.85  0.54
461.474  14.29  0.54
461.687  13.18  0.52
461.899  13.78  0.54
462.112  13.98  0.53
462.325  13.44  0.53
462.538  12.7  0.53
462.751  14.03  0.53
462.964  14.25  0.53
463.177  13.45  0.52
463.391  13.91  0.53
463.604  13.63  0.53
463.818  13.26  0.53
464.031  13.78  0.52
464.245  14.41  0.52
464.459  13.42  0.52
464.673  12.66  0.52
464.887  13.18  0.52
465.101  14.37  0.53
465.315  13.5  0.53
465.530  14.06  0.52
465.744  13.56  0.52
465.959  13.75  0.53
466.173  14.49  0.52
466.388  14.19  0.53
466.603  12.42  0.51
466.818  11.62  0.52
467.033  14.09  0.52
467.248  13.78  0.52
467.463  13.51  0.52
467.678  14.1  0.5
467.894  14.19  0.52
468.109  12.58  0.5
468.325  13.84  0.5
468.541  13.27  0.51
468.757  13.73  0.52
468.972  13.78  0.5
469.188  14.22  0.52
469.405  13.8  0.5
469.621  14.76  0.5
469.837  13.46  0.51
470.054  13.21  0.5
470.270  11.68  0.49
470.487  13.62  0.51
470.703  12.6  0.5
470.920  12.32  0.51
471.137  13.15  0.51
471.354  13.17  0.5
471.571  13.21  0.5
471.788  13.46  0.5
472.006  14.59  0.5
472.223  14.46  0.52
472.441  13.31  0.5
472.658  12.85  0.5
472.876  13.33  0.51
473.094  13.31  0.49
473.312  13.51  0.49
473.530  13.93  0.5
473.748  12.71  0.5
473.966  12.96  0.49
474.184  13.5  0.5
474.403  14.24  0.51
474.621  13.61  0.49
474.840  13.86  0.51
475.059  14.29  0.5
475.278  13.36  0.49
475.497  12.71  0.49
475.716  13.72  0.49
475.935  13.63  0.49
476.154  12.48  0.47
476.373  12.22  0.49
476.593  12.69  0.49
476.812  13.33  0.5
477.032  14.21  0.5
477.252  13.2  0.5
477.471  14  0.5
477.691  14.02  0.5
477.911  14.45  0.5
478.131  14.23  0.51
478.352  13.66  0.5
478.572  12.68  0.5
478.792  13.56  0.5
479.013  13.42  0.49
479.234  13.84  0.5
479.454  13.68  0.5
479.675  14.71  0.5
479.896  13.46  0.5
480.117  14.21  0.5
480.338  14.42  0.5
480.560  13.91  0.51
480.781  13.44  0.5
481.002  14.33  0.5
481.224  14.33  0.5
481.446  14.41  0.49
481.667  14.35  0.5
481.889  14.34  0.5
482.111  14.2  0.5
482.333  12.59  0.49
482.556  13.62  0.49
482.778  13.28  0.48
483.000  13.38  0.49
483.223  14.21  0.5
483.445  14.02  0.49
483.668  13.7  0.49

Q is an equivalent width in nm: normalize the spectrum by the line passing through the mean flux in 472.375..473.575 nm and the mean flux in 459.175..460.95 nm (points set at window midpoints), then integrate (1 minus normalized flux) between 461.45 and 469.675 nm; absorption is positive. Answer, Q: -0.19 nm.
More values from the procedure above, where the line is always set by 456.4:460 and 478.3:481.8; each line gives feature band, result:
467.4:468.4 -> -0.01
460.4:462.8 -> -0.05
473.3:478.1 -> 0.10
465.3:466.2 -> -0.02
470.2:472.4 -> 0.06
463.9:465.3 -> -0.02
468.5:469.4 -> -0.01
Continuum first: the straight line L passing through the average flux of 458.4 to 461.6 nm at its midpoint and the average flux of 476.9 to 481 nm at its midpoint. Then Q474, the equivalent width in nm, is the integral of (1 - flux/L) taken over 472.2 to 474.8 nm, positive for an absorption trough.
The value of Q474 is 0.054 nm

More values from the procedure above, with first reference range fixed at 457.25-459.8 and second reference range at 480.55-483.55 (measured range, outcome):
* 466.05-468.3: 0.003 nm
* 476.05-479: 0.072 nm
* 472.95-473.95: 0.026 nm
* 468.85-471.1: 0.042 nm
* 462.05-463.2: -0.019 nm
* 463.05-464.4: -0.029 nm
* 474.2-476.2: 0.021 nm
